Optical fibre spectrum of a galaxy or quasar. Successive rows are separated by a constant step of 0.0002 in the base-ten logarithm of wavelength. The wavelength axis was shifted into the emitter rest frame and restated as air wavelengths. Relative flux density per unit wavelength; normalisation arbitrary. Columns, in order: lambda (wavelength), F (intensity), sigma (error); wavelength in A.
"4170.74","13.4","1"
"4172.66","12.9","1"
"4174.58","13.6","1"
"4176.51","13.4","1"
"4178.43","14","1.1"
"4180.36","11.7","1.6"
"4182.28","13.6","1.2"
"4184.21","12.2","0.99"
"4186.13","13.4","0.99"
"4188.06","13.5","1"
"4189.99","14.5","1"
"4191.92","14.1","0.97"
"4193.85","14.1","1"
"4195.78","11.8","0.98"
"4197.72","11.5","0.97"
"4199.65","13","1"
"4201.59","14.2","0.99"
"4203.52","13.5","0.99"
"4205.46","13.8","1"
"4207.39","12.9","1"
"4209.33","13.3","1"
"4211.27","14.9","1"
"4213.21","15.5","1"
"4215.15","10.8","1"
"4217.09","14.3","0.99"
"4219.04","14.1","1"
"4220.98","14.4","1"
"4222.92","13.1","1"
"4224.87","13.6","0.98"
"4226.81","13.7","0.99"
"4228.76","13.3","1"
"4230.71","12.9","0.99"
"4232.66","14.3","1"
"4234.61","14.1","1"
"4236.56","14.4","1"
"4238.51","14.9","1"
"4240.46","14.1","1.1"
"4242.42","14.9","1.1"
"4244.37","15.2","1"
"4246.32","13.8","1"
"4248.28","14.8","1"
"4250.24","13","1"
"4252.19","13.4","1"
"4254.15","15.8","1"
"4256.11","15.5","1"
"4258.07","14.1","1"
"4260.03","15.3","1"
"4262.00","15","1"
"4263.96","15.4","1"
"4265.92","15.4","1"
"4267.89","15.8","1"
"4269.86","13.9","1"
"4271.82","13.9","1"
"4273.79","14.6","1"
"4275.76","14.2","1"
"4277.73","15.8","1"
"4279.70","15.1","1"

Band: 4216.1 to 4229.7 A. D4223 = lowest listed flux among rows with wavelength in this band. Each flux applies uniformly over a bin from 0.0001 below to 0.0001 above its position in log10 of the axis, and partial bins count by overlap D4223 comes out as 13.1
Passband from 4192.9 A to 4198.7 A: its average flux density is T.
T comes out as 12.5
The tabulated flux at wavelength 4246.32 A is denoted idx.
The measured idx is 13.8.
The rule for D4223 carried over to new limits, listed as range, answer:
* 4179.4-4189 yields 11.7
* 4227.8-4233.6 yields 12.9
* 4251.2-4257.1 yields 13.4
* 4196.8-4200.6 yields 11.5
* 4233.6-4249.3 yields 13.8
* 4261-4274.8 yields 13.9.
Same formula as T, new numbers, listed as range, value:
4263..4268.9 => 15.5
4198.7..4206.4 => 13.6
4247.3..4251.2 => 13.9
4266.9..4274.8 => 14.5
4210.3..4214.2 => 15.2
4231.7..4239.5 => 14.4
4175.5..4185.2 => 13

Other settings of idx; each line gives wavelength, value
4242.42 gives 14.9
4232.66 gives 14.3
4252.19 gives 13.4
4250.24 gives 13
